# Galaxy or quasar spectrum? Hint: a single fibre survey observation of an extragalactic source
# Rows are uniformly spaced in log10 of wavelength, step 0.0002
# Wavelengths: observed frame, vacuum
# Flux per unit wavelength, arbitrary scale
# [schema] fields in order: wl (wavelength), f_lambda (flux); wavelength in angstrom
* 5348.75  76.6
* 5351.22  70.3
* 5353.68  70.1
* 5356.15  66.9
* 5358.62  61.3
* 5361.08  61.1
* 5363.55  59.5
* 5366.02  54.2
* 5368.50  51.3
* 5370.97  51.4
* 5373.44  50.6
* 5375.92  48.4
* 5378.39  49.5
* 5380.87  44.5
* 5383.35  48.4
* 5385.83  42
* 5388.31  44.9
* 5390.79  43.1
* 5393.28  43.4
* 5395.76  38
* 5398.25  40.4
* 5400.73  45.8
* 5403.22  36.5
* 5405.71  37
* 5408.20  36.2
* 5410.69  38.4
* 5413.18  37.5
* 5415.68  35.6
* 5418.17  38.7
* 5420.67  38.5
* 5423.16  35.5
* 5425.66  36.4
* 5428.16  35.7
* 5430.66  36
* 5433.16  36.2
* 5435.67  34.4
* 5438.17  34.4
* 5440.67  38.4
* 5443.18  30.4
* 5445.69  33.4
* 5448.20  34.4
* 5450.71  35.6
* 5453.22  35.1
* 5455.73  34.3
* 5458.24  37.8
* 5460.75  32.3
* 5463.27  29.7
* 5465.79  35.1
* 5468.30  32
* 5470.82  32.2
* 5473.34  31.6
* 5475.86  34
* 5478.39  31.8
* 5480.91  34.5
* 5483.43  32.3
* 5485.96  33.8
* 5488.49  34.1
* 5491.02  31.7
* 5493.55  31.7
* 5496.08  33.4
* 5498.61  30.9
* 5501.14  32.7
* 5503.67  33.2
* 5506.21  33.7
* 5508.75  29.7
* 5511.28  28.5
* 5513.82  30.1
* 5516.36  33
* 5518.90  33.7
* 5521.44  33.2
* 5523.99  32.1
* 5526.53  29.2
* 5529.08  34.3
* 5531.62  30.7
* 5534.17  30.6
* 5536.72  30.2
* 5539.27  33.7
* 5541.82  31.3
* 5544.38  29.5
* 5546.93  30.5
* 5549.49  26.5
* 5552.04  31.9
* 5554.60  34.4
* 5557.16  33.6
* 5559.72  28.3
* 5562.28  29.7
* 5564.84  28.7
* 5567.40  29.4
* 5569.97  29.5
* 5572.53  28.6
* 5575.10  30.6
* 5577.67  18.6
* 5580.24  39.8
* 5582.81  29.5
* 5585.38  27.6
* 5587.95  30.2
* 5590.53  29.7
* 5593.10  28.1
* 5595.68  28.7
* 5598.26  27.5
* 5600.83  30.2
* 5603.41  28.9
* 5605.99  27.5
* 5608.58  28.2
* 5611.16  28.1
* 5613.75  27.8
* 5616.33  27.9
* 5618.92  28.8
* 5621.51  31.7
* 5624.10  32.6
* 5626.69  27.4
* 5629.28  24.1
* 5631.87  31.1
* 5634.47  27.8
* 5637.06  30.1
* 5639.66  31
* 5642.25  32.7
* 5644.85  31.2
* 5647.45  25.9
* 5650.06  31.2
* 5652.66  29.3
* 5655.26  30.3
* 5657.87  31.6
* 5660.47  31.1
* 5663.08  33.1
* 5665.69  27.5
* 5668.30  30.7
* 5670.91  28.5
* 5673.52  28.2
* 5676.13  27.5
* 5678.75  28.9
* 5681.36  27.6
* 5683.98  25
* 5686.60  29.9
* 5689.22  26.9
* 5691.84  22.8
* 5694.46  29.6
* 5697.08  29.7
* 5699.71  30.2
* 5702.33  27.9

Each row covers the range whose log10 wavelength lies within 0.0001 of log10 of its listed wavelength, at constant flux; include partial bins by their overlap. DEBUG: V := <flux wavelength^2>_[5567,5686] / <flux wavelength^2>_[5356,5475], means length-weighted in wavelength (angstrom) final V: 0.78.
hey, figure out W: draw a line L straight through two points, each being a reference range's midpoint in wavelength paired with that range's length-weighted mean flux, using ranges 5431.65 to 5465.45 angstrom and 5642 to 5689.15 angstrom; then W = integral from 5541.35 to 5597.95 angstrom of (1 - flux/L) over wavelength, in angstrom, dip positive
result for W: 3.32 angstrom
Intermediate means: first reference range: 34.4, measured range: 29.7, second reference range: 29.3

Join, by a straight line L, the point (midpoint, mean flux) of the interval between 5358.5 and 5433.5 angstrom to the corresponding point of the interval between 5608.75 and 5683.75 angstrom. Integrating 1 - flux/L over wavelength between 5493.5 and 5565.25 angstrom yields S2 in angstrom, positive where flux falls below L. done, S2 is 9.2 angstrom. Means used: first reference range 43.5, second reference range 29.3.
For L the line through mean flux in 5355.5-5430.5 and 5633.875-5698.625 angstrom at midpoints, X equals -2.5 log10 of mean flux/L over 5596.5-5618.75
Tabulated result 0.149 mag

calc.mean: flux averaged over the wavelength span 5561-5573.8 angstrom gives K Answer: 29.2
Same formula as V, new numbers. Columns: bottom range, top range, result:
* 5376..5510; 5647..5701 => 0.87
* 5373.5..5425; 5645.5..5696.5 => 0.77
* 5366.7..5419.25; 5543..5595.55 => 0.74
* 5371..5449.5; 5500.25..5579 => 0.81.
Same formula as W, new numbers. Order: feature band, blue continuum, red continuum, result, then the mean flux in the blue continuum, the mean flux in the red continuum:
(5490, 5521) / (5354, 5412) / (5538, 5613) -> 3.7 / 47.8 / 29.6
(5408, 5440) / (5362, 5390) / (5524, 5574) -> 5.7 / 49.5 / 30.6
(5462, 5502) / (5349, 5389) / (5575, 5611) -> 8.9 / 55.3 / 28.9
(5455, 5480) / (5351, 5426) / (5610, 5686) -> 5.0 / 46.7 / 29.3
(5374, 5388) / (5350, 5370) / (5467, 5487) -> 2.4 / 61.7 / 32.8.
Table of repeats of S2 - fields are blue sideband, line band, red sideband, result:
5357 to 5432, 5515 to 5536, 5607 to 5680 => 2.50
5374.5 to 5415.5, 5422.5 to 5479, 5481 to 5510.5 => 3.85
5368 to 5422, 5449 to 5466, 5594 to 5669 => 2.13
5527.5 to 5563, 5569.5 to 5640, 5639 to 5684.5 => 3.16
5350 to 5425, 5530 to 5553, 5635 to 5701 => 4.15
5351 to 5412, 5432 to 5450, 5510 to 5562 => 3.24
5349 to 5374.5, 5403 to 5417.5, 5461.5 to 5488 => 3.45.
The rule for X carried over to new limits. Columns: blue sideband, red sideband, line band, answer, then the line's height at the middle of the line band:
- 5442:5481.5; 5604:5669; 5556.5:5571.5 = 0.05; 31.1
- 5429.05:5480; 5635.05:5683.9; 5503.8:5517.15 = 0.06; 32.8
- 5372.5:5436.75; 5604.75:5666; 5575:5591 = 0.09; 32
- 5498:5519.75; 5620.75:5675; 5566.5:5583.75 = 0.05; 30.8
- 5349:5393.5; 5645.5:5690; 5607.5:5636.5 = 0.15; 32.9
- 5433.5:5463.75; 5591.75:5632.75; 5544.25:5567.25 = 0.01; 30.6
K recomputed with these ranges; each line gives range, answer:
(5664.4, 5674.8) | 28.7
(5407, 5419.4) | 37.3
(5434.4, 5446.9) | 34.2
